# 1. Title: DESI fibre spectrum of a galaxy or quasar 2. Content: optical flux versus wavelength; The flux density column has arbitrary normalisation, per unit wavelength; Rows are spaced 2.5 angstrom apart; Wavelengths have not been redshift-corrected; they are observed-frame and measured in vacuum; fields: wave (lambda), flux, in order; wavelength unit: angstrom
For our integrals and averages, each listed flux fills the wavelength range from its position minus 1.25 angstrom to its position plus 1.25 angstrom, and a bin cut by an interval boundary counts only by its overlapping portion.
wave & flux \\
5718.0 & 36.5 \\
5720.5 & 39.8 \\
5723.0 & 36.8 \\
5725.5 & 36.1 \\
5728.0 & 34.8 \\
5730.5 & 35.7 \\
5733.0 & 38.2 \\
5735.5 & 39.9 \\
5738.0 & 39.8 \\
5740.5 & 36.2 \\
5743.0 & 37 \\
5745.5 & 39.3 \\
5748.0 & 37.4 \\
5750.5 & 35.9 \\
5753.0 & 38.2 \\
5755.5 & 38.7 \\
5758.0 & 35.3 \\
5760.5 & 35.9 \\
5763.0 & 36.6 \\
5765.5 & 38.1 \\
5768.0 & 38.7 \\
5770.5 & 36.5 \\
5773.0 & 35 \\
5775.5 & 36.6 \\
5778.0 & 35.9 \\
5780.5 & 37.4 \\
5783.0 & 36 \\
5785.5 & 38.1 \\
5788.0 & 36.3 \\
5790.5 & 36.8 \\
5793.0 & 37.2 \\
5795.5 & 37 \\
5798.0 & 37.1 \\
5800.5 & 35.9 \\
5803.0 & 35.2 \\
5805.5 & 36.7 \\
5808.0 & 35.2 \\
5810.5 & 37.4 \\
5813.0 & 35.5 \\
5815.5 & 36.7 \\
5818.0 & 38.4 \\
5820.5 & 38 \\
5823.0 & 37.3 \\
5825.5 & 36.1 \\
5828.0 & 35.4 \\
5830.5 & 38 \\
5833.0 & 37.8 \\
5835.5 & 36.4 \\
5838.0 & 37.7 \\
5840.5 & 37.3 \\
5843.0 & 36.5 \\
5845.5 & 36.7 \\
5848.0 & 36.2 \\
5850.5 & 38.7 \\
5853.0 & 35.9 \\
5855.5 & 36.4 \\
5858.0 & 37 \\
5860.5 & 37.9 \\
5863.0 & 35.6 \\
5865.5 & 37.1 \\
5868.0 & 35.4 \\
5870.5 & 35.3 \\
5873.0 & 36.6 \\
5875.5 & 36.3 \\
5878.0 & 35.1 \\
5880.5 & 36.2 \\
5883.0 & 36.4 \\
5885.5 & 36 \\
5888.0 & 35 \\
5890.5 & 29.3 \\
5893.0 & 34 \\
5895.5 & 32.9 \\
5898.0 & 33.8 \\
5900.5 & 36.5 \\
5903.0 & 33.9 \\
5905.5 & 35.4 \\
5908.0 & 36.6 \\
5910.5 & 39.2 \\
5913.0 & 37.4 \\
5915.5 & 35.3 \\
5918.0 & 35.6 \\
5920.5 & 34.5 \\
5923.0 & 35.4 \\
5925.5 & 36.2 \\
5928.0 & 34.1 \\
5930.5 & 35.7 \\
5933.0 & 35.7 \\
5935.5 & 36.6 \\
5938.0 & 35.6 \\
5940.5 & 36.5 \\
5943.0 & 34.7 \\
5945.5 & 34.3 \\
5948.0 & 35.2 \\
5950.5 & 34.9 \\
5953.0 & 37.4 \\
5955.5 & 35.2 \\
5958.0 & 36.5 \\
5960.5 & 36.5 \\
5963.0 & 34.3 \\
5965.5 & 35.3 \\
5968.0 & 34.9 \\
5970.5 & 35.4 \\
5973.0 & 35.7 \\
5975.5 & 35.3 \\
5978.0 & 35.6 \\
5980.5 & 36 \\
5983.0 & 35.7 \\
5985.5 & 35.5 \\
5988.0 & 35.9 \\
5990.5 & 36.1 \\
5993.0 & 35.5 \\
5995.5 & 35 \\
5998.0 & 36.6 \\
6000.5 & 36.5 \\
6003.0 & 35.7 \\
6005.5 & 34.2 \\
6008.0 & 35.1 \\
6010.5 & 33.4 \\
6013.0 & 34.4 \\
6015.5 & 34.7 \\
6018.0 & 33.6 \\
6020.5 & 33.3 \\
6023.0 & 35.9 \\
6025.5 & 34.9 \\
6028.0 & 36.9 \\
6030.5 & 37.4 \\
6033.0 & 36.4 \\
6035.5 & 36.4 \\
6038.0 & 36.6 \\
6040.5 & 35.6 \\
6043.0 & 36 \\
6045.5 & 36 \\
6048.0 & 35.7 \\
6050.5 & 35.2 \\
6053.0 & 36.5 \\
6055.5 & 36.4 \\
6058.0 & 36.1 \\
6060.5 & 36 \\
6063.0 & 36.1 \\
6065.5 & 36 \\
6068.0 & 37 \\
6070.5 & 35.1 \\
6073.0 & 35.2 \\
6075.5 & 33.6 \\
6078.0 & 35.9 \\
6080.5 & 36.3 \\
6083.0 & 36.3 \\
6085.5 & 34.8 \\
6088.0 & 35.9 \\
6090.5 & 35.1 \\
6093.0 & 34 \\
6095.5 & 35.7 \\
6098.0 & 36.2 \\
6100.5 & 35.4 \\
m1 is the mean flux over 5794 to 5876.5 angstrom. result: 36.7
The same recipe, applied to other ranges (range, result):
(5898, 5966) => 35.7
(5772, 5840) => 36.7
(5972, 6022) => 35.2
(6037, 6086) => 35.8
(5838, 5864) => 36.9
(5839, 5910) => 35.8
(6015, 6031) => 35.2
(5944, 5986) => 35.5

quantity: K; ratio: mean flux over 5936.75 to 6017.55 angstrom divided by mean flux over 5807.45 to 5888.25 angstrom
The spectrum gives 1.0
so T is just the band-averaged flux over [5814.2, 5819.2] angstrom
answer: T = 37.5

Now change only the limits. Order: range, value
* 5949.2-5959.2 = 36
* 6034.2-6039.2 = 36.5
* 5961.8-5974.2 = 35.1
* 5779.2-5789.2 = 36.9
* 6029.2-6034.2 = 36.9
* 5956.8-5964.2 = 35.8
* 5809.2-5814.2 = 36.4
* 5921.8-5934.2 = 35.4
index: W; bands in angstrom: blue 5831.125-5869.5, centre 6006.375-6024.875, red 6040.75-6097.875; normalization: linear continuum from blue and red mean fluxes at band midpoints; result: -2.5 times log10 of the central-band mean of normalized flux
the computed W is 0.050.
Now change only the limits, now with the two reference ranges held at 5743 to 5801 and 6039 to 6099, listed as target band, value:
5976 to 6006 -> 0.01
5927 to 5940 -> 0.02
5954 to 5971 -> 0.02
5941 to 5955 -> 0.03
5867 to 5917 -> 0.03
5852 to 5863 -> 0.00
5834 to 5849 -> 0.00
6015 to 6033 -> 0.02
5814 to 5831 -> -0.01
